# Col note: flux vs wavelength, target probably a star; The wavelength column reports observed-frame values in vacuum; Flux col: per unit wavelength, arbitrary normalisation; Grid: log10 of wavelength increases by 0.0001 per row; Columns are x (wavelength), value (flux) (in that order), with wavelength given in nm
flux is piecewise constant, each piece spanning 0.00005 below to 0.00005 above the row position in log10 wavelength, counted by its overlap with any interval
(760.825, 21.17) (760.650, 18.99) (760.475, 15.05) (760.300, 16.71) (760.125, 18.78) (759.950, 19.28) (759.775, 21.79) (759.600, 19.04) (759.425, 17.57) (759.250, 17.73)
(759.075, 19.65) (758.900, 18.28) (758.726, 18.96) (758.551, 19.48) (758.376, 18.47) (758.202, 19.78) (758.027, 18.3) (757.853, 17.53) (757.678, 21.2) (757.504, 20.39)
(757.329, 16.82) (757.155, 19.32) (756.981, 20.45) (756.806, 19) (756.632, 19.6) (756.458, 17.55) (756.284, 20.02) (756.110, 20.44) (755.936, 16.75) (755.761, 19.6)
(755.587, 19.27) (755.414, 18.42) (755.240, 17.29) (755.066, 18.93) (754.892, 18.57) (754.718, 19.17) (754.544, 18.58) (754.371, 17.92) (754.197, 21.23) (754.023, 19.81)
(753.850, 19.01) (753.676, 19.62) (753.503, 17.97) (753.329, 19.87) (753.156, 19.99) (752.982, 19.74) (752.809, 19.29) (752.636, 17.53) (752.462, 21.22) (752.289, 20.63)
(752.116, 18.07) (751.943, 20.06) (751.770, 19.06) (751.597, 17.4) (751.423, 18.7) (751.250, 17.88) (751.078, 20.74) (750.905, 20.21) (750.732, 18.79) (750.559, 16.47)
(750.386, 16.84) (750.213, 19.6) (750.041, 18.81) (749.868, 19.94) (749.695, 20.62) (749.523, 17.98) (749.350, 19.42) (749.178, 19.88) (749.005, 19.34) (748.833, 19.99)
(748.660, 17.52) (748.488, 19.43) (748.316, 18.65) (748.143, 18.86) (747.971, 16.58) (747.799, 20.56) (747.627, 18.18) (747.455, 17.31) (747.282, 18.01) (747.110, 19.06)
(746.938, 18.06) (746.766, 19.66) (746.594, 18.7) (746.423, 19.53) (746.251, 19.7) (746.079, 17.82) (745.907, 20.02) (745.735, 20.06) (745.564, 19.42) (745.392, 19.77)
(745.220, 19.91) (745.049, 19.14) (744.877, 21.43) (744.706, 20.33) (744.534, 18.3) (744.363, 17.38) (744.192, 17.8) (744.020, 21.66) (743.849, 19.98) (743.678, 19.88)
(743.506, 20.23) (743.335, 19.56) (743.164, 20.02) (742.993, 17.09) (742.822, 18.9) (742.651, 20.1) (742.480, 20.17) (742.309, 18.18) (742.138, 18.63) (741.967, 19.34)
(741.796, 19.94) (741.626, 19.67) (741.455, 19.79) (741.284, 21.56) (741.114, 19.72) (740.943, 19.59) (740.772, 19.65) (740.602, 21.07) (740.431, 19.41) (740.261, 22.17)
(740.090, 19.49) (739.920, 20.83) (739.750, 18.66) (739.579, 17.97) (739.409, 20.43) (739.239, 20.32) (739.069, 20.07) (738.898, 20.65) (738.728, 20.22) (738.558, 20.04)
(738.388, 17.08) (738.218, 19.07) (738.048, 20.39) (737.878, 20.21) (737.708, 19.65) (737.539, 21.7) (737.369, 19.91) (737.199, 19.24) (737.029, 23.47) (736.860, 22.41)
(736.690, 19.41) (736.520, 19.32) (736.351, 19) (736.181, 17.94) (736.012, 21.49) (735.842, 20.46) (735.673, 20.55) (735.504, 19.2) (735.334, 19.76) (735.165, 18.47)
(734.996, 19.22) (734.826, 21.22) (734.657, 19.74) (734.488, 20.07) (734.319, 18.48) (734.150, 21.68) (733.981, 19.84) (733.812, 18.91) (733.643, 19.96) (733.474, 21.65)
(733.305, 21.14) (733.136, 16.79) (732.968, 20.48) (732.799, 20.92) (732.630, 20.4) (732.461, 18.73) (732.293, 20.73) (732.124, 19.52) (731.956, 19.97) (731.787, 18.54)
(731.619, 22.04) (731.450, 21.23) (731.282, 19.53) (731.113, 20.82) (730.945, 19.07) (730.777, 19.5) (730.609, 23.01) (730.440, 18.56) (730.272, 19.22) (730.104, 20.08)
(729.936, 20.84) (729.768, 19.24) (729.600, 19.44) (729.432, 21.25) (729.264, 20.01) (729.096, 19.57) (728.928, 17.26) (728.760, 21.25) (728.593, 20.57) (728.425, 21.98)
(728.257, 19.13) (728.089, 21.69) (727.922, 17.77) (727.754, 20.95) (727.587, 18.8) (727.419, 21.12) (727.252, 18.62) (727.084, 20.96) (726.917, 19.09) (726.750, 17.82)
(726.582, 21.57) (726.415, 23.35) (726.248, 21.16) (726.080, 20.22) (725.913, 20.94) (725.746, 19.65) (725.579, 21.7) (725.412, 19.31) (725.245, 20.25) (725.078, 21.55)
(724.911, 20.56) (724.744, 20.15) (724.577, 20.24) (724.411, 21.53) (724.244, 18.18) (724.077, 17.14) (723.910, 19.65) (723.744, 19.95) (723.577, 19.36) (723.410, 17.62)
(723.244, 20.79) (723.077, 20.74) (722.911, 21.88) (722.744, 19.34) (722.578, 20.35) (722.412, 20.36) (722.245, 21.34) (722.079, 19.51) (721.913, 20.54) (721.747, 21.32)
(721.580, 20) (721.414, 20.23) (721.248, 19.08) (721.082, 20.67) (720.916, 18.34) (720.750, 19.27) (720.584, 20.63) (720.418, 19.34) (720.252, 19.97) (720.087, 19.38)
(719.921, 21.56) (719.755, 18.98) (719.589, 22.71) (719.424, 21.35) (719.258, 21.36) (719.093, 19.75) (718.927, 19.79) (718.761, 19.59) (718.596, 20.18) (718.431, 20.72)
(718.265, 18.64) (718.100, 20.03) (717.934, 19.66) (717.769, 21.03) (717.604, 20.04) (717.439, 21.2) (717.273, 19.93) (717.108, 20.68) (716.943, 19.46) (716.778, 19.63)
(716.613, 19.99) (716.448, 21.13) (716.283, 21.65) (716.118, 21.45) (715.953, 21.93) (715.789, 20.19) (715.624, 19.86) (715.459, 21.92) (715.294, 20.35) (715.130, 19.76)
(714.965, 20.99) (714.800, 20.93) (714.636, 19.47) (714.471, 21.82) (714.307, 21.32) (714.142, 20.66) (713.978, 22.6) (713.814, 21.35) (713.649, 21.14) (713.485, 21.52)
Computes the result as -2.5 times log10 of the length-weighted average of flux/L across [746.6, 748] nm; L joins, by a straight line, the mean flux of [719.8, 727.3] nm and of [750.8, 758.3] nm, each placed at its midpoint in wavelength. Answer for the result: 0.05 mag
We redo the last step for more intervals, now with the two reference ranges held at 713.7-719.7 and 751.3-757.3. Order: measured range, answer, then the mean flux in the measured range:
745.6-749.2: 0.03 mag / 18.9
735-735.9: 0.01 mag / 19.6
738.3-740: 0.01 mag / 19.6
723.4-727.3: 0.01 mag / 20.1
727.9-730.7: 0.00 mag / 20.1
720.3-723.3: 0.01 mag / 20.2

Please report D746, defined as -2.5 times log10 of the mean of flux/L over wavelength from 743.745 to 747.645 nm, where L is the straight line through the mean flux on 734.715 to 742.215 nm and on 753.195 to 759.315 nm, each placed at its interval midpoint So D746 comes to 0.02 mag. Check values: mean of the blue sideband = 20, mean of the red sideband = 19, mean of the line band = 19.2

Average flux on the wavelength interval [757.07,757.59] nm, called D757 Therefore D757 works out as 18.8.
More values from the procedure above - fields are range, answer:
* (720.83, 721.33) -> 19.4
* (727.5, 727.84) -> 19.9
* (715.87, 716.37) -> 21.7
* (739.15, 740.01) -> 19.7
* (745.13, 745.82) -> 19.8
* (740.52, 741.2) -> 20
